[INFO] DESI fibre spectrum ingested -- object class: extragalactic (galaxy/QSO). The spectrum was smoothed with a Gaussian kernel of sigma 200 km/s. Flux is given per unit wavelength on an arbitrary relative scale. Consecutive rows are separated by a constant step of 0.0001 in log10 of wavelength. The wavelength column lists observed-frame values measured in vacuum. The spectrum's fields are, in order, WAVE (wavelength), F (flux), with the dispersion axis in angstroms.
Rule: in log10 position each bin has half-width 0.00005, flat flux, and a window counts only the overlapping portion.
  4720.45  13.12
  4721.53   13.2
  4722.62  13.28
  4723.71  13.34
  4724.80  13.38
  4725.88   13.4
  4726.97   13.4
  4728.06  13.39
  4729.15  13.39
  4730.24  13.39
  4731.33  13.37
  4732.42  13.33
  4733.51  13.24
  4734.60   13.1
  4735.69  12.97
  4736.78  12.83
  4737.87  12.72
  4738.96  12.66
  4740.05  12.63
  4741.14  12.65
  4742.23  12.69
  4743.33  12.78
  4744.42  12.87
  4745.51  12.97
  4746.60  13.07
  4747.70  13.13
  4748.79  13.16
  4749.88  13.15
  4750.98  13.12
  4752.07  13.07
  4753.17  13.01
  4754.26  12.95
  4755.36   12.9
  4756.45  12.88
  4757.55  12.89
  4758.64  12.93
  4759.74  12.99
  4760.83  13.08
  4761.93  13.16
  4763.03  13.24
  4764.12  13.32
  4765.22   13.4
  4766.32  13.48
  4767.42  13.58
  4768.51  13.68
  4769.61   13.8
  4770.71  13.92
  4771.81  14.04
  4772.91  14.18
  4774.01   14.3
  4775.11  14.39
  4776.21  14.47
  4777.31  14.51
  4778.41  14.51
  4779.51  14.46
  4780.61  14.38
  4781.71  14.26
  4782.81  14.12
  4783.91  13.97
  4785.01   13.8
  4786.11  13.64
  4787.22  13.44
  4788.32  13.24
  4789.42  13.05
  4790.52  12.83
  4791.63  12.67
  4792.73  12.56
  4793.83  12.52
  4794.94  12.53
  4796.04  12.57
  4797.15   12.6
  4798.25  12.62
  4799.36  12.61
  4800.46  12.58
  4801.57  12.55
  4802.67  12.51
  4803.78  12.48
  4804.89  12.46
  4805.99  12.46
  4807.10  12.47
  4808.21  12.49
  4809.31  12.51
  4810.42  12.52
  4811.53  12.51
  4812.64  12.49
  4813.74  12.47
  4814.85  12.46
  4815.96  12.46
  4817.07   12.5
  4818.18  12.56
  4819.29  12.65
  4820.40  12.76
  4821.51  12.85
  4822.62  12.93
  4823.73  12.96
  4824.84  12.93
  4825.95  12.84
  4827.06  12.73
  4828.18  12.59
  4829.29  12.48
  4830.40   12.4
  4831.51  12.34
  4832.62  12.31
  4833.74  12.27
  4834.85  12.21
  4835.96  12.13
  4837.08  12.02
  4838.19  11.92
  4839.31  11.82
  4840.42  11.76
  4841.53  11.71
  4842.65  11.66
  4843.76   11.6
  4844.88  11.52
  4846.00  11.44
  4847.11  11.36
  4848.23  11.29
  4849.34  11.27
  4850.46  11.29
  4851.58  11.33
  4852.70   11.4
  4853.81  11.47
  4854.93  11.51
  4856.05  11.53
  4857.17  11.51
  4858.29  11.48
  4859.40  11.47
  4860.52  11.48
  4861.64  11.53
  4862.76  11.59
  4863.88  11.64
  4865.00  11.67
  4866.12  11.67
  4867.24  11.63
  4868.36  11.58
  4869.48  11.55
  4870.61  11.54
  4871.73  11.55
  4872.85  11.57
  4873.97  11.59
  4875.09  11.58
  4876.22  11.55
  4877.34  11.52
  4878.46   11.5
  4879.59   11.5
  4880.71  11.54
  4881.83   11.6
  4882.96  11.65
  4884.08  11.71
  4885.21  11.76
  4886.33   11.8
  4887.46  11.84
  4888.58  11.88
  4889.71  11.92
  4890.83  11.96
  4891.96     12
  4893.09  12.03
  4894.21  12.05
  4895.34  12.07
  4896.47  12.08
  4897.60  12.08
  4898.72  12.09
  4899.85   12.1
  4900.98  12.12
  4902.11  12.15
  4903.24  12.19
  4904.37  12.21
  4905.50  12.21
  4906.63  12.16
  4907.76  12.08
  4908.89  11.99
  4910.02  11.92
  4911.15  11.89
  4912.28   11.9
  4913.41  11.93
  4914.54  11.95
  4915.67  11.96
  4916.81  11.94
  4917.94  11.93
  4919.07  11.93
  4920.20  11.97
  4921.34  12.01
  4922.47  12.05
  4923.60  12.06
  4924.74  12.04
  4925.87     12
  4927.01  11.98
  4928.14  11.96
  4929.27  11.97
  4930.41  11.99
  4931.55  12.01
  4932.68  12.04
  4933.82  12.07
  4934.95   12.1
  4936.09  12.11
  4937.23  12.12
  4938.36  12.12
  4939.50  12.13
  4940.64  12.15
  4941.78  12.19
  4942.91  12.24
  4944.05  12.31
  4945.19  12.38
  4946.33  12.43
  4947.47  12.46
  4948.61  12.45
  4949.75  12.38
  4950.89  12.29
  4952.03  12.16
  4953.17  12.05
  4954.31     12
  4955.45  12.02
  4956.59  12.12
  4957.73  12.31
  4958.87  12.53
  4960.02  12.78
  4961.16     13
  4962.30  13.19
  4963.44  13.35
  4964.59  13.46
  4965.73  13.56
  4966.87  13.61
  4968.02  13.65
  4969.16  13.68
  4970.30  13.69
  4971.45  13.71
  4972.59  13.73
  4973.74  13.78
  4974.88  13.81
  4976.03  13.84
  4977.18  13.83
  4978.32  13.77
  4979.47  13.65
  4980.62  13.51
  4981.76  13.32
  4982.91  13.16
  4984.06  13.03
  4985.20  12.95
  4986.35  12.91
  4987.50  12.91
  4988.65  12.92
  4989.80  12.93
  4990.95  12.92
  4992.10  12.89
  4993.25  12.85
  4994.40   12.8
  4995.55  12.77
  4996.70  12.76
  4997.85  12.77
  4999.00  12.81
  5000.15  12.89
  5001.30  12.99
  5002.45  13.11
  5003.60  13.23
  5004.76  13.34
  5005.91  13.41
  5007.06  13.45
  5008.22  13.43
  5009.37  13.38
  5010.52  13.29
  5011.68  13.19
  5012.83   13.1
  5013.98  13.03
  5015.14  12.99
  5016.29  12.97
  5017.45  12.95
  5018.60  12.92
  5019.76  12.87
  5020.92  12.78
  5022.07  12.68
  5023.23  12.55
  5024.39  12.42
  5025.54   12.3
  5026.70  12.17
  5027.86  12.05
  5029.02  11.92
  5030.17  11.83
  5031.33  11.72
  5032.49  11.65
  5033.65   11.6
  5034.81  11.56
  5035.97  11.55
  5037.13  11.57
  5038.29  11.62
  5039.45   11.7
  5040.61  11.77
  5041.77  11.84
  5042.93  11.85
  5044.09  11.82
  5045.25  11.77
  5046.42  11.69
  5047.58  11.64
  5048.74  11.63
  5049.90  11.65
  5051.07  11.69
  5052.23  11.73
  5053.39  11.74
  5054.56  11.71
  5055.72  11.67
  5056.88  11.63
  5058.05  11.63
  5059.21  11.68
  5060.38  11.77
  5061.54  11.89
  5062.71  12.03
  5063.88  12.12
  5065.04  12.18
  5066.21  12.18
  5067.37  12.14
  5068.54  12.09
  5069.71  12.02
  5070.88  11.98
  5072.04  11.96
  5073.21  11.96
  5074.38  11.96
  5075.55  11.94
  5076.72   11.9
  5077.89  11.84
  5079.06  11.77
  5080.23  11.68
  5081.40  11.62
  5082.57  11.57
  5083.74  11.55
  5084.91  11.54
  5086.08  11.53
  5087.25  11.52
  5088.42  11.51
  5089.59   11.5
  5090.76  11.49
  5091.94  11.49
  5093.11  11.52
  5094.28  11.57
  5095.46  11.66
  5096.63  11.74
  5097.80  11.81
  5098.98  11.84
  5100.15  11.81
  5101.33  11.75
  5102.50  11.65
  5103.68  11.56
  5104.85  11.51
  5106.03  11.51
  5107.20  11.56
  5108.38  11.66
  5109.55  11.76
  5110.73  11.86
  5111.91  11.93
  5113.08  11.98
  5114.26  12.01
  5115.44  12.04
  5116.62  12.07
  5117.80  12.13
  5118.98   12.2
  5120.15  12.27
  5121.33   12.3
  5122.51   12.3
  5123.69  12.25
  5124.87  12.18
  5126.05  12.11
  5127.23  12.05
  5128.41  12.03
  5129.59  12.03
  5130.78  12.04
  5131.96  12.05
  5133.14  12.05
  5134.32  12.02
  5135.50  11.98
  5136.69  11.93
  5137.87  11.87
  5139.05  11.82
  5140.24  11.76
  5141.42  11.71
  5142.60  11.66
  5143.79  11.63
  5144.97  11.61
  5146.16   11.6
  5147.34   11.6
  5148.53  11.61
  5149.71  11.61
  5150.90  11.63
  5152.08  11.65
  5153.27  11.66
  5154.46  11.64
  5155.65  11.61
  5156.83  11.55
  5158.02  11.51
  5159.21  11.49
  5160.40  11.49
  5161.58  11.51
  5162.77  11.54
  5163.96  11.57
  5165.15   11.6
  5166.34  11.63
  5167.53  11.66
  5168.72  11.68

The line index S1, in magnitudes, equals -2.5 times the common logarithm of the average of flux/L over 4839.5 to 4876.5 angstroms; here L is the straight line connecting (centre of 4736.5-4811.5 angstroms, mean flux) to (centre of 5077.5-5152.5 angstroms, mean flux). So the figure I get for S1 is 0.12 mag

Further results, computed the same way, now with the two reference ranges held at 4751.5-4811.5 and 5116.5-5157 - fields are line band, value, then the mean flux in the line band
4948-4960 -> 0.03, 12.3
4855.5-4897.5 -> 0.11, 11.7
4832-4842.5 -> 0.09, 12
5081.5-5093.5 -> 0.05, 11.5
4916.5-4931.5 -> 0.06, 12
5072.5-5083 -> 0.03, 11.8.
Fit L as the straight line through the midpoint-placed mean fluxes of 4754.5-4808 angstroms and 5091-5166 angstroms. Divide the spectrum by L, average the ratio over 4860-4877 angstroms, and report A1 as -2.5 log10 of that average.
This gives 0.12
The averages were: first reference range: 13.3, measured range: 11.6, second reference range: 11.8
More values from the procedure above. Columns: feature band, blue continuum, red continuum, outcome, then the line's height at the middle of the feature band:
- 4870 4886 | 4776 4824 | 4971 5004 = 0.13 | 13.1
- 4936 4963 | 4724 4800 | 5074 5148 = 0.01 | 12.5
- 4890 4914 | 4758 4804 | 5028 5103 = 0.06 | 12.7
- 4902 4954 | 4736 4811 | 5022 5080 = 0.03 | 12.4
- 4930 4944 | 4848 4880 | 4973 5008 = 0.03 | 12.5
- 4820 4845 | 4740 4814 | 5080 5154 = 0.06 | 12.9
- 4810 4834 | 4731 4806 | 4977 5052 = 0.04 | 13.1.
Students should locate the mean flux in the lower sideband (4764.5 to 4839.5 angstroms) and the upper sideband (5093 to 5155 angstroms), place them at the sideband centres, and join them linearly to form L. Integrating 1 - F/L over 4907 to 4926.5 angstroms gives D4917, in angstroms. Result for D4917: 0.9 angstroms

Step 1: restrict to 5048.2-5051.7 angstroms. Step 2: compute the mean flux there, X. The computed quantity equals 11.7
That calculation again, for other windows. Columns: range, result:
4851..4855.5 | 11.4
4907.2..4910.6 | 12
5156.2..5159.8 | 11.5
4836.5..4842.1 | 11.8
